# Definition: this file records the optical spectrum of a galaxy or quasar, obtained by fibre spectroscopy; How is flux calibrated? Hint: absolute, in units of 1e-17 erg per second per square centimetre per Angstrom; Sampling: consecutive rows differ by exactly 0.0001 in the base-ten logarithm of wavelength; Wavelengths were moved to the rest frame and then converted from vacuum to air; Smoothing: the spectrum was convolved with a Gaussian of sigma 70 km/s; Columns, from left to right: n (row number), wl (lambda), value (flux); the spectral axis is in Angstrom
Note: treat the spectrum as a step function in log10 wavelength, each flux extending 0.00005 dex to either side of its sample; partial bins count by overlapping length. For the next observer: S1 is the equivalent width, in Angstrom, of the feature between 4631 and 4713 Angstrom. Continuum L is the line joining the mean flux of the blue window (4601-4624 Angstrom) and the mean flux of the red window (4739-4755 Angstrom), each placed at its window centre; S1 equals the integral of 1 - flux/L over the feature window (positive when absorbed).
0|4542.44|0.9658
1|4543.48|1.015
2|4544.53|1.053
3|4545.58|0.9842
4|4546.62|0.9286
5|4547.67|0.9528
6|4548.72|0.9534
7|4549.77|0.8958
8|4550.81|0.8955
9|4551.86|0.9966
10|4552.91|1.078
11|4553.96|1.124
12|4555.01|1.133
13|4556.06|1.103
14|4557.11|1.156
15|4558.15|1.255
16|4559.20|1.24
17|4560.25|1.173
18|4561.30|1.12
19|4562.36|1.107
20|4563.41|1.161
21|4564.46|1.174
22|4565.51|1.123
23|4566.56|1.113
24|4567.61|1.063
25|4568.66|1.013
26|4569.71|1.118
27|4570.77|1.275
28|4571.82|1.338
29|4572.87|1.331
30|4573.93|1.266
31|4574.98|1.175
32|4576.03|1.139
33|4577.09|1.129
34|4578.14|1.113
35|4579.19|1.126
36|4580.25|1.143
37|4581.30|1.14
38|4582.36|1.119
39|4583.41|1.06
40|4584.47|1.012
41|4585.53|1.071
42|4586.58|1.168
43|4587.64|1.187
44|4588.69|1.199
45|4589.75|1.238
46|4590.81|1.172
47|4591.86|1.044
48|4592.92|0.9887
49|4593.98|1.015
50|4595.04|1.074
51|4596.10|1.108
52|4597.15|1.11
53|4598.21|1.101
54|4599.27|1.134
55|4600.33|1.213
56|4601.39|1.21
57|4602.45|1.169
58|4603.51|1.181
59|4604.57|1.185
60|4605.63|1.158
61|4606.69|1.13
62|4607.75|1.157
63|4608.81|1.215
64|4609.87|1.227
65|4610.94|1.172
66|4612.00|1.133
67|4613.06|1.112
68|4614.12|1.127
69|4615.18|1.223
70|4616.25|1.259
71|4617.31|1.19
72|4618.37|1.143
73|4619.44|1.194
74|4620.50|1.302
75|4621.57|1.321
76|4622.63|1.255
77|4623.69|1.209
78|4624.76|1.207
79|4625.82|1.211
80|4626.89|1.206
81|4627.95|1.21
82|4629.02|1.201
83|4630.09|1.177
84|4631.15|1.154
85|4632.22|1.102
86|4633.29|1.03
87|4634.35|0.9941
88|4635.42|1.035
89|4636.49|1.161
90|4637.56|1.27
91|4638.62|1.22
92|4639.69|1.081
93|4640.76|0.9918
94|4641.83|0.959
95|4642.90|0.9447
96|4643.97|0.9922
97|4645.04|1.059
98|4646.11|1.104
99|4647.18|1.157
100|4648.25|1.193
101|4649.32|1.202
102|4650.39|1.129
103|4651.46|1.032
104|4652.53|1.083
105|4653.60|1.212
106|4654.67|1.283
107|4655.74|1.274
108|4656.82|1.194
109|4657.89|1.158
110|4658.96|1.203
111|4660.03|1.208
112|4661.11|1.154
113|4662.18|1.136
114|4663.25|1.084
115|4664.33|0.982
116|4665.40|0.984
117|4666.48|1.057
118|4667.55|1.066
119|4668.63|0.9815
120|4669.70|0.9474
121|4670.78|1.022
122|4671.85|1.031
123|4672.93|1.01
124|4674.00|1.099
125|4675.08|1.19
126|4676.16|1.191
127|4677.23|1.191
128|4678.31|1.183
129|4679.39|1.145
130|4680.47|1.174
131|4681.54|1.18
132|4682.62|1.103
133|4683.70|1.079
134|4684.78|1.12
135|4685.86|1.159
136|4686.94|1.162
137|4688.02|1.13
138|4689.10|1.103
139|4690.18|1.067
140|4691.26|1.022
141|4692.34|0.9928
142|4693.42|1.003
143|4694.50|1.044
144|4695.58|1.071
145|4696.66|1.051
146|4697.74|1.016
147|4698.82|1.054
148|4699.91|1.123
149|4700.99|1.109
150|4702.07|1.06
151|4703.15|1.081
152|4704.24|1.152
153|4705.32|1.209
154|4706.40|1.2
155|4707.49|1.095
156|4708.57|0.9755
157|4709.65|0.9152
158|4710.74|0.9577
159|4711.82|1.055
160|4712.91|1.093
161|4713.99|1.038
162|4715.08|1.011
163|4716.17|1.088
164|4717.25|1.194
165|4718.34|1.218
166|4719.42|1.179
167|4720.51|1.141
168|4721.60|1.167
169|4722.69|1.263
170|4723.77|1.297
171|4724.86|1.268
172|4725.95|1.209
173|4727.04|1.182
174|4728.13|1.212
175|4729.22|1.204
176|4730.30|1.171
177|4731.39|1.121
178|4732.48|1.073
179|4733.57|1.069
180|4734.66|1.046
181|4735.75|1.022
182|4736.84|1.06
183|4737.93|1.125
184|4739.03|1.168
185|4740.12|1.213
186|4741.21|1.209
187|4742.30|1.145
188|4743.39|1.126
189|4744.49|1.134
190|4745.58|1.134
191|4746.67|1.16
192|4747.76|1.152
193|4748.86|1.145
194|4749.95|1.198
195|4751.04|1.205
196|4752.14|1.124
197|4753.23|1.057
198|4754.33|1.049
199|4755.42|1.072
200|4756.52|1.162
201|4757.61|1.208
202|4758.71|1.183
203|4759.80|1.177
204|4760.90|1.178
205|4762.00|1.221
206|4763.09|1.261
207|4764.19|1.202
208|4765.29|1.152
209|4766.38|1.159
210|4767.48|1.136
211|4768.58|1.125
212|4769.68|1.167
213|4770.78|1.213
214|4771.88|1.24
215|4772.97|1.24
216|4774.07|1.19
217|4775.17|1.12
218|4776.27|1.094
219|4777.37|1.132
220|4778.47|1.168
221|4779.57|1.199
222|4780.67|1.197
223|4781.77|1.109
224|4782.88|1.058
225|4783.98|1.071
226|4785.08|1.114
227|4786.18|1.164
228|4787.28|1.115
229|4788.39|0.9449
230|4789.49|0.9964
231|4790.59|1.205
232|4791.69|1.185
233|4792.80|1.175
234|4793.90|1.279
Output 5.4 Angstrom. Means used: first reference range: 1.19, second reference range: 1.15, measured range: 1.1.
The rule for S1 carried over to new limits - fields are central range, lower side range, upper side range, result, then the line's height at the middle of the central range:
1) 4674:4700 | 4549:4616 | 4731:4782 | 0.9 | 1.14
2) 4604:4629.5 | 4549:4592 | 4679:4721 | -1.8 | 1.12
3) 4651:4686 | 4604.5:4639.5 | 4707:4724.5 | 0.7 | 1.14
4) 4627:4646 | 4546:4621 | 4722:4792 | 0.7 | 1.14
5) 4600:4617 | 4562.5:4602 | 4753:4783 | -0.5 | 1.14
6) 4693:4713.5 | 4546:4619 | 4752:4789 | 1.3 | 1.14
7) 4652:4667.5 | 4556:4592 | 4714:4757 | 0.1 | 1.15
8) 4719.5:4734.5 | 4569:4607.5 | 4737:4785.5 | -0.3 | 1.15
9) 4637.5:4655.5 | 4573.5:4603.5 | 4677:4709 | 0.0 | 1.11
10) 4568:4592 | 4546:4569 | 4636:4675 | -1.6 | 1.09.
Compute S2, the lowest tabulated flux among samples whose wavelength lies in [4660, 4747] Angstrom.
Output 0.9152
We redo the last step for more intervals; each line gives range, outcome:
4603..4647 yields 0.9447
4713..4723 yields 1.011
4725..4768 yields 1.022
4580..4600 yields 0.9887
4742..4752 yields 1.126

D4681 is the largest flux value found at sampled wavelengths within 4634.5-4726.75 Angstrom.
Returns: 1.297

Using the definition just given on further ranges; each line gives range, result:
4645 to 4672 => 1.283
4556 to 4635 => 1.338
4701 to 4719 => 1.218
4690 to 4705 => 1.152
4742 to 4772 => 1.261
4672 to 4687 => 1.191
